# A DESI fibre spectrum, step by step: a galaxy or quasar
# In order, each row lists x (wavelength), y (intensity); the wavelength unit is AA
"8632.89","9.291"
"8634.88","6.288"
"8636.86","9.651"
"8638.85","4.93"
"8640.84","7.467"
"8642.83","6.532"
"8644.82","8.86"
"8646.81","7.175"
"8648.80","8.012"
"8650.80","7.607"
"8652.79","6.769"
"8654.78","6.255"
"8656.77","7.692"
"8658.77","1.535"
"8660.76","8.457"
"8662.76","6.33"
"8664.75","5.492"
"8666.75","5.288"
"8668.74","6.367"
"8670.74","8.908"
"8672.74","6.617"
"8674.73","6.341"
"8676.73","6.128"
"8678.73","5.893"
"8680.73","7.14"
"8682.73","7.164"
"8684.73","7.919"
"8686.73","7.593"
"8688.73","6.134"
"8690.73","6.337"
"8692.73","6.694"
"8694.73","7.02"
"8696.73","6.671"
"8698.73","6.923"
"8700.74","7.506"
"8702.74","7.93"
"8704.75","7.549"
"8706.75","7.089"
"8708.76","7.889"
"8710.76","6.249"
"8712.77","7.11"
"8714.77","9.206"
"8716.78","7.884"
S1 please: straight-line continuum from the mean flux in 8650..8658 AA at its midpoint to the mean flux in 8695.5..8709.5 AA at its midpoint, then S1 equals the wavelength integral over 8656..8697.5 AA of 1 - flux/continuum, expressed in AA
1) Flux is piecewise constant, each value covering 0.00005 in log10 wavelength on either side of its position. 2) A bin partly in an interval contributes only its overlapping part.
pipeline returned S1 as 3.3 AA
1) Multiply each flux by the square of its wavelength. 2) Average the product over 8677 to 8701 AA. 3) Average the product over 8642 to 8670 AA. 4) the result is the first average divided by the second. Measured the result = 1.0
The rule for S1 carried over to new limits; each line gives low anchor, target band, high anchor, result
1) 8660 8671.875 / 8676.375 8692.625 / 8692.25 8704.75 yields 0.4 AA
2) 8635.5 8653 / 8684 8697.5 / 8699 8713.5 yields 0.8 AA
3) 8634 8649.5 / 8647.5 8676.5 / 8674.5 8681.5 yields 1.1 AA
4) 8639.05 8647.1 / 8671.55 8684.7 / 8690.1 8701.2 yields 0.6 AA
